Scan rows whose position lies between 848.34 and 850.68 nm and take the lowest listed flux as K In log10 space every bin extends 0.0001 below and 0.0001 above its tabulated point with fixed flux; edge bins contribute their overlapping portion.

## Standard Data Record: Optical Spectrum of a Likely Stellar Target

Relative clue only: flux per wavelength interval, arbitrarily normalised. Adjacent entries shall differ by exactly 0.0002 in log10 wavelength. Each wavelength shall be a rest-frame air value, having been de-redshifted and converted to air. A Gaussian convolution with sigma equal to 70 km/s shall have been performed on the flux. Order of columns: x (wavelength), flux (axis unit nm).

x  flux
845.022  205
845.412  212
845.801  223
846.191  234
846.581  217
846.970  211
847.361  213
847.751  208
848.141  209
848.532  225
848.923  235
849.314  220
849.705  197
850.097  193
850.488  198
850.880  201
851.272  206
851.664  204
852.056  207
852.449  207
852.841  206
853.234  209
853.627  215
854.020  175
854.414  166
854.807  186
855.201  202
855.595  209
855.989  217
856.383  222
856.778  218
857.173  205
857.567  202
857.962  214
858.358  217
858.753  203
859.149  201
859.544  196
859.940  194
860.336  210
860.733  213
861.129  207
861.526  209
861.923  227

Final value 193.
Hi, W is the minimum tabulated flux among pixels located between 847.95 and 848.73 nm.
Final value 209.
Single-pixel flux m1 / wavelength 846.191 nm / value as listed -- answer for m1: 234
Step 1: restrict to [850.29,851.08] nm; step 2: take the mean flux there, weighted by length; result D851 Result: 200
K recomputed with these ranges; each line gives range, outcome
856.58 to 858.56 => 202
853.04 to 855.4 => 166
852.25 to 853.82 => 206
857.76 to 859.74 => 196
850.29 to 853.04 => 198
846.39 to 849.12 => 208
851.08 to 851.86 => 204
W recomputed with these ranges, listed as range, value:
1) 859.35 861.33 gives 194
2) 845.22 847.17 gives 211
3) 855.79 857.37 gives 205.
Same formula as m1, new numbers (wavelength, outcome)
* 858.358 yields 217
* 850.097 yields 193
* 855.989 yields 217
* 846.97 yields 211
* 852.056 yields 207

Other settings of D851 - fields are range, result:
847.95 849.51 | 222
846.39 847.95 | 212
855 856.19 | 209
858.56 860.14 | 199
